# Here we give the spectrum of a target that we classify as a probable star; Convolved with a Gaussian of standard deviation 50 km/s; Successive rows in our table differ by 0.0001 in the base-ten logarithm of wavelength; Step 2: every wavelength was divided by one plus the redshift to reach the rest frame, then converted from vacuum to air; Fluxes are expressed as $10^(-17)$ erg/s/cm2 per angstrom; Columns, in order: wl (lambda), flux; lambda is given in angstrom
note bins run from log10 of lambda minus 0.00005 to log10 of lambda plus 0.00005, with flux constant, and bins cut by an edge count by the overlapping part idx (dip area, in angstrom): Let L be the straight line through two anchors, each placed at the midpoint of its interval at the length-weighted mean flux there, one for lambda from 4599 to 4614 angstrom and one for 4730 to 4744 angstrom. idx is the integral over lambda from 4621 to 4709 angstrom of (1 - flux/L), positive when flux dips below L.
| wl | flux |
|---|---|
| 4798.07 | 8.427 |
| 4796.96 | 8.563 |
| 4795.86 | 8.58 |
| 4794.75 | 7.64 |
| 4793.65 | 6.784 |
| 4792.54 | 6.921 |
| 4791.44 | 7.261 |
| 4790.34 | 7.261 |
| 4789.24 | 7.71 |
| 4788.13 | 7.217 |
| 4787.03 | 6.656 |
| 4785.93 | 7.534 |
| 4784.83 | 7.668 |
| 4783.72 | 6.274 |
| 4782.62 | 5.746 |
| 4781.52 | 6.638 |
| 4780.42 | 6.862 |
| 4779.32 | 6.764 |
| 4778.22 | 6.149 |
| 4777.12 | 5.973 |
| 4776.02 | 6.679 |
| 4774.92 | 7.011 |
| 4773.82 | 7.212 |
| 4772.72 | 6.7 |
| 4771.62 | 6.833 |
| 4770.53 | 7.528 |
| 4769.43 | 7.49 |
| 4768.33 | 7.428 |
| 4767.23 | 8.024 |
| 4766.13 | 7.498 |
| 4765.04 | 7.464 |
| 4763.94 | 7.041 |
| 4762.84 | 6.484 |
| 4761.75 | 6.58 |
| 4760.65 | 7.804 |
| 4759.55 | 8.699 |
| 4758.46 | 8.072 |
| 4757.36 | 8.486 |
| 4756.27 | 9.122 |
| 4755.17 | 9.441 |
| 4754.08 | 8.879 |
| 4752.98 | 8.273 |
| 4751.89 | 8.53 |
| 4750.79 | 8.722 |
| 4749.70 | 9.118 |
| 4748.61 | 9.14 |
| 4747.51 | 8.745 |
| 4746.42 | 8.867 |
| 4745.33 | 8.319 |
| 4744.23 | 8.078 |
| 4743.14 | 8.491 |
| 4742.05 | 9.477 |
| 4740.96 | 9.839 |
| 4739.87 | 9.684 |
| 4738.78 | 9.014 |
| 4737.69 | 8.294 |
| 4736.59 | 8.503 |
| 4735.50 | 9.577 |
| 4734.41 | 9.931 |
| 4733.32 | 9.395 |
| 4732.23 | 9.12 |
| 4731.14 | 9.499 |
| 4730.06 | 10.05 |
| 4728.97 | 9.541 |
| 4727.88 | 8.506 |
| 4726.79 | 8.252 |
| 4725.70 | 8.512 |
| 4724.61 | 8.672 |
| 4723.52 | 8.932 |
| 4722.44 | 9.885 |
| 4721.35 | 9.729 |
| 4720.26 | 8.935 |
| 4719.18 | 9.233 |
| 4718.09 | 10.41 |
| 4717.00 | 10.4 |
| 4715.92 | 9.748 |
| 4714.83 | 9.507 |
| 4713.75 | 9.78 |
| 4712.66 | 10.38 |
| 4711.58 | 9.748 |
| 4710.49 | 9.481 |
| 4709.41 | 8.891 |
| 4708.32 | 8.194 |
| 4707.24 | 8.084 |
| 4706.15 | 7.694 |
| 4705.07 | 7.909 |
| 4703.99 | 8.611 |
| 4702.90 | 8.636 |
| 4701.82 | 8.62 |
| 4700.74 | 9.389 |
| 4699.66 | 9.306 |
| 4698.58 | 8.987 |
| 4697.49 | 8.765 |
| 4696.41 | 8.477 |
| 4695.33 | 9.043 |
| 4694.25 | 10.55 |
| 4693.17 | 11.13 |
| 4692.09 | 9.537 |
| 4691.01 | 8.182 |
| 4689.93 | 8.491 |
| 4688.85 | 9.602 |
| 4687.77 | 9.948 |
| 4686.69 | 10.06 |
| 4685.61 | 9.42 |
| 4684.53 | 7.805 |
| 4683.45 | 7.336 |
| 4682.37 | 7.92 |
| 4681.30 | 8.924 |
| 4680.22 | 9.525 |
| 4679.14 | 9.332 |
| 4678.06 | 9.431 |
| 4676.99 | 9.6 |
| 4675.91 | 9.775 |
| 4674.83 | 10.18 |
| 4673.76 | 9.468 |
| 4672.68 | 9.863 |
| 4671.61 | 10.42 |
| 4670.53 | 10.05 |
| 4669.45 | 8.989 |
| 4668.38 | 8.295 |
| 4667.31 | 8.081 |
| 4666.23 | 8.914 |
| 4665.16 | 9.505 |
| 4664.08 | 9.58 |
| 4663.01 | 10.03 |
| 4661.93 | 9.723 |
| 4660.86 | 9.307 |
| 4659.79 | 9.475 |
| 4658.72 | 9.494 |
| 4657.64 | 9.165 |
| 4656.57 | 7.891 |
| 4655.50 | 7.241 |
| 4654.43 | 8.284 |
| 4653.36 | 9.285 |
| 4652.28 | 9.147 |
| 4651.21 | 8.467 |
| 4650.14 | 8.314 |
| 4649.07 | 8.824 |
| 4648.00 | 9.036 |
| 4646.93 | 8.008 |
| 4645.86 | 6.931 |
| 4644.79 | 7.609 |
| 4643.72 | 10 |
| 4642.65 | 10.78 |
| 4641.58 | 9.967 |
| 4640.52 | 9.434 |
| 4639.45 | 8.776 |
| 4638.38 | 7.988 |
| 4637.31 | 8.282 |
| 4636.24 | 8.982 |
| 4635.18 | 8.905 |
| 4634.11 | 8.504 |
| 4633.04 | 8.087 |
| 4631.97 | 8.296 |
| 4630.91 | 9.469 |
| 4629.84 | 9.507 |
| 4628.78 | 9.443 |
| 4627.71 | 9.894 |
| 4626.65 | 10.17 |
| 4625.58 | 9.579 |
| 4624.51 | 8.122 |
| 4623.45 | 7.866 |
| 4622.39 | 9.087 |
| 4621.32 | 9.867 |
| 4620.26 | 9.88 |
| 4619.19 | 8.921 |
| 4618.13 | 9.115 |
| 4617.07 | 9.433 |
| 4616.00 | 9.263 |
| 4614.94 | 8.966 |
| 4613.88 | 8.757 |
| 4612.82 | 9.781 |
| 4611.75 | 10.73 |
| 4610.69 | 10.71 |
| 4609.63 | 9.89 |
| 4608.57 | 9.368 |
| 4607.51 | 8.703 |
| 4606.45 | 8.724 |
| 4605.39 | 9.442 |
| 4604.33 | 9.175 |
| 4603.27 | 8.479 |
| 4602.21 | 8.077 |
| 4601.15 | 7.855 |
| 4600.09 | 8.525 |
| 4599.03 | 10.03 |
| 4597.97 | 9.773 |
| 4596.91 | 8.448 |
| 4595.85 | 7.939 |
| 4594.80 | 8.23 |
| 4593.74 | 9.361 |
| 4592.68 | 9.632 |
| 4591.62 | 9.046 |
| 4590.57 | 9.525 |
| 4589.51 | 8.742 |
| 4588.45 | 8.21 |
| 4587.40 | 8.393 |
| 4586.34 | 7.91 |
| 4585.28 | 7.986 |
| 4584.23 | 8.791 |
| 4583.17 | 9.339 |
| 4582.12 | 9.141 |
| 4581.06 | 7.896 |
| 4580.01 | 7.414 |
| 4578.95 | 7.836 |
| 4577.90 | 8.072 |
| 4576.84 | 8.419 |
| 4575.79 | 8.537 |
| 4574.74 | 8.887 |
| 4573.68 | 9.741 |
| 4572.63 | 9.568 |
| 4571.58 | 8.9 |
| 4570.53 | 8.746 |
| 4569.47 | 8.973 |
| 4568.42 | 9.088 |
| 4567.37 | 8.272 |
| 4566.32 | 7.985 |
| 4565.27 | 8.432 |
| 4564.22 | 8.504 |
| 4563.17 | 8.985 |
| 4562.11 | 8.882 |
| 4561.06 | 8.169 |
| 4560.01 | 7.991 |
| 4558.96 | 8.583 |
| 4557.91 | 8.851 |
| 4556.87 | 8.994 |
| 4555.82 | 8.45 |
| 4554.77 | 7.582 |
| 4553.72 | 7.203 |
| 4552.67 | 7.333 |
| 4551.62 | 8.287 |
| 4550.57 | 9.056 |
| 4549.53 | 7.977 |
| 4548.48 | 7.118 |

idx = 2.06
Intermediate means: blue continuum 9.2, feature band 9.01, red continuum 9.25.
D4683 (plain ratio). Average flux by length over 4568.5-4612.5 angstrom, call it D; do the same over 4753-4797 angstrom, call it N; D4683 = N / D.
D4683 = 0.83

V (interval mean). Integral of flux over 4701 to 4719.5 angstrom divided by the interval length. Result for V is 9.14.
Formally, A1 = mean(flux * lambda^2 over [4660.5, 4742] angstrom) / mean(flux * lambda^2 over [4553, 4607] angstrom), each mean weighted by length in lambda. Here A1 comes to 1.13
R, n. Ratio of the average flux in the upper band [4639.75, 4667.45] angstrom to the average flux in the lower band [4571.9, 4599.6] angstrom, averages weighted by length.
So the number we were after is 1.03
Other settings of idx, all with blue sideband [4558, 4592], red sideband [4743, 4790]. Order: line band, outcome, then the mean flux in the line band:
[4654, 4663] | -0.81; 8.9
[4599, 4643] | -4.15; 9.15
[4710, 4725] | -3.39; 9.64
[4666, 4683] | -2.54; 9.3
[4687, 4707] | -2.69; 9.04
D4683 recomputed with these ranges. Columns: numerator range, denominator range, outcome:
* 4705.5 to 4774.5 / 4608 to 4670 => 0.96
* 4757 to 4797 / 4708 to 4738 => 0.77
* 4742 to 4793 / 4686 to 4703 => 0.82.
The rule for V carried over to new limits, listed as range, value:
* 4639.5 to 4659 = 8.76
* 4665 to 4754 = 9.13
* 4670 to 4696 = 9.4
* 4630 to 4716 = 9.03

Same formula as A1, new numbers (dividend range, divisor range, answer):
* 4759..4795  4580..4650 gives 0.85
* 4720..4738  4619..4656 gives 1.07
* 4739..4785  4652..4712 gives 0.89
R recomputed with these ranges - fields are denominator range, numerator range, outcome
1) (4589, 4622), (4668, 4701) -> 1.01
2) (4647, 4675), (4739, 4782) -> 0.87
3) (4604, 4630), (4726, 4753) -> 0.96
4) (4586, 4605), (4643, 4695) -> 1.04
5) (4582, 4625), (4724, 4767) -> 0.96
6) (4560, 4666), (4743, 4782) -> 0.87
